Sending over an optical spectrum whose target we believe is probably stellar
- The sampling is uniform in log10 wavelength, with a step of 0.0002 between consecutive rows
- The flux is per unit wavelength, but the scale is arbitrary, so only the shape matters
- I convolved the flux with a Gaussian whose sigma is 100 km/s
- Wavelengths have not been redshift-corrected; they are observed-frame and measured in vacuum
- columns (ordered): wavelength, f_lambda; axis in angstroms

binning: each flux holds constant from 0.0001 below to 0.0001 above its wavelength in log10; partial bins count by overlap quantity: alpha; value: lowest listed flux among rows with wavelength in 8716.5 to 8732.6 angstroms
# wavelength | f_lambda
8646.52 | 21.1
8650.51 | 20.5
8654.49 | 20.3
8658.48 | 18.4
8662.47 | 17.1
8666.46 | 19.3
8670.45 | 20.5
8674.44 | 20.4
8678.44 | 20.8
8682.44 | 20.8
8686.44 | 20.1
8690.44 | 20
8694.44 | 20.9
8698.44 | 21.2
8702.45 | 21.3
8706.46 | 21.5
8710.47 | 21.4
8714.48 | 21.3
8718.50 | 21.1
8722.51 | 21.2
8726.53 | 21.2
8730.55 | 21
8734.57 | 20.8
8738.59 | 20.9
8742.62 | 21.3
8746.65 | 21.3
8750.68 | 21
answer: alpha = 21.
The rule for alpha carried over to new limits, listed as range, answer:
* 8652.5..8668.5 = 17.1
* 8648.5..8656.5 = 20.3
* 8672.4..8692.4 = 20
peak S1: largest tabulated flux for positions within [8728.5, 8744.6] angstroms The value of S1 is 21.3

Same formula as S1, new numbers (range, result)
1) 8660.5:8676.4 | 20.5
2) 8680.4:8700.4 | 21.2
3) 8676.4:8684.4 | 20.8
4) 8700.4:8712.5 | 21.5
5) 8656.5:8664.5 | 18.4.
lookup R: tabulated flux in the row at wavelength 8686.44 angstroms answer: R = 20.1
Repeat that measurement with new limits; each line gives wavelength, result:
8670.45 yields 20.5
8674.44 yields 20.4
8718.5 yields 21.1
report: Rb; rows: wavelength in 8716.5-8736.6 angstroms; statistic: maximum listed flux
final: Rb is 21.2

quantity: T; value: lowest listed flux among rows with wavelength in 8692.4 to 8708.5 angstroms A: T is 20.9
